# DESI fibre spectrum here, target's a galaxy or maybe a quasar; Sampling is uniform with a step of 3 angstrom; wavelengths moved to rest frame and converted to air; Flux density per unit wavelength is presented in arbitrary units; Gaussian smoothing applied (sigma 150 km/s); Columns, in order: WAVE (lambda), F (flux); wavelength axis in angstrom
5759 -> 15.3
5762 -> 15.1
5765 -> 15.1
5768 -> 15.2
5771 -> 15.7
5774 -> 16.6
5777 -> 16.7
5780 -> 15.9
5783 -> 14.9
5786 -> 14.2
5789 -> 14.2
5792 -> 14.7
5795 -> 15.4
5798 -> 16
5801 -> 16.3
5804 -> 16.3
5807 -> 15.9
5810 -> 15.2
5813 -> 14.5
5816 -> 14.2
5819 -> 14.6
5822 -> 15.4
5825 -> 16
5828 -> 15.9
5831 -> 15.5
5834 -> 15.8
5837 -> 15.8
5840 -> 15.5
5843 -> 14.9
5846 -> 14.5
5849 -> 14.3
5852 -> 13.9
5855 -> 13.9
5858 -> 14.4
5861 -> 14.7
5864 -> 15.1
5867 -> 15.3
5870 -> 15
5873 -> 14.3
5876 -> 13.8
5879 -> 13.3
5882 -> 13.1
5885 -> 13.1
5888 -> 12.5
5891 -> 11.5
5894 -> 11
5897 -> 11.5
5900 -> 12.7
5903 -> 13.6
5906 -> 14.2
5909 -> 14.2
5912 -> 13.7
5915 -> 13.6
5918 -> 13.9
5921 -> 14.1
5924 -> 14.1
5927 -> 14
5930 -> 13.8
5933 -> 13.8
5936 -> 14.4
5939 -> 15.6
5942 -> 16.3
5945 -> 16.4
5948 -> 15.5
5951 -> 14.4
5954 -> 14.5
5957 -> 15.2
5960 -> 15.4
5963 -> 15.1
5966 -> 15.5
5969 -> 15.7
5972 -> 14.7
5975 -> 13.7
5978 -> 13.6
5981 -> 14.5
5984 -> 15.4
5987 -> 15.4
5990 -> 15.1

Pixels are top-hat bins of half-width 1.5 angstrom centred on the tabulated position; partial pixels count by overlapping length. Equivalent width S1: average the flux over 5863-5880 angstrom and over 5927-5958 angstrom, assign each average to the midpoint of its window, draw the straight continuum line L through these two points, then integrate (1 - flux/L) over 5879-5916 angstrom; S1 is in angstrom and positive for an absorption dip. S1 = 4.4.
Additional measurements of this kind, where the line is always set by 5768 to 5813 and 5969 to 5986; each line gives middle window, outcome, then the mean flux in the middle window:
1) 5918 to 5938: 1.0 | 14.1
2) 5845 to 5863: 1.0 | 14.3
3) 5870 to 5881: 0.8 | 13.9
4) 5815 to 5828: 0.1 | 15.2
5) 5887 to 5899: 2.7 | 11.6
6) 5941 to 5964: -1.1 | 15.3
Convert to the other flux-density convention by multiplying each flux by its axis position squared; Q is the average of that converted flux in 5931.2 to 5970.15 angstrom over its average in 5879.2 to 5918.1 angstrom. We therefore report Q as 1.19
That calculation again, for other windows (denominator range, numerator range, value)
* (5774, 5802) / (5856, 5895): 0.91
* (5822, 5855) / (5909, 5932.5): 0.94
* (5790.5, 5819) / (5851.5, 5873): 0.97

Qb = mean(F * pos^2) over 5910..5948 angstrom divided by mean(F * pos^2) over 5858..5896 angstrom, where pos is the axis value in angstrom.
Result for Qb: 1.1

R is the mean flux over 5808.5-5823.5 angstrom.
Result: 14.8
